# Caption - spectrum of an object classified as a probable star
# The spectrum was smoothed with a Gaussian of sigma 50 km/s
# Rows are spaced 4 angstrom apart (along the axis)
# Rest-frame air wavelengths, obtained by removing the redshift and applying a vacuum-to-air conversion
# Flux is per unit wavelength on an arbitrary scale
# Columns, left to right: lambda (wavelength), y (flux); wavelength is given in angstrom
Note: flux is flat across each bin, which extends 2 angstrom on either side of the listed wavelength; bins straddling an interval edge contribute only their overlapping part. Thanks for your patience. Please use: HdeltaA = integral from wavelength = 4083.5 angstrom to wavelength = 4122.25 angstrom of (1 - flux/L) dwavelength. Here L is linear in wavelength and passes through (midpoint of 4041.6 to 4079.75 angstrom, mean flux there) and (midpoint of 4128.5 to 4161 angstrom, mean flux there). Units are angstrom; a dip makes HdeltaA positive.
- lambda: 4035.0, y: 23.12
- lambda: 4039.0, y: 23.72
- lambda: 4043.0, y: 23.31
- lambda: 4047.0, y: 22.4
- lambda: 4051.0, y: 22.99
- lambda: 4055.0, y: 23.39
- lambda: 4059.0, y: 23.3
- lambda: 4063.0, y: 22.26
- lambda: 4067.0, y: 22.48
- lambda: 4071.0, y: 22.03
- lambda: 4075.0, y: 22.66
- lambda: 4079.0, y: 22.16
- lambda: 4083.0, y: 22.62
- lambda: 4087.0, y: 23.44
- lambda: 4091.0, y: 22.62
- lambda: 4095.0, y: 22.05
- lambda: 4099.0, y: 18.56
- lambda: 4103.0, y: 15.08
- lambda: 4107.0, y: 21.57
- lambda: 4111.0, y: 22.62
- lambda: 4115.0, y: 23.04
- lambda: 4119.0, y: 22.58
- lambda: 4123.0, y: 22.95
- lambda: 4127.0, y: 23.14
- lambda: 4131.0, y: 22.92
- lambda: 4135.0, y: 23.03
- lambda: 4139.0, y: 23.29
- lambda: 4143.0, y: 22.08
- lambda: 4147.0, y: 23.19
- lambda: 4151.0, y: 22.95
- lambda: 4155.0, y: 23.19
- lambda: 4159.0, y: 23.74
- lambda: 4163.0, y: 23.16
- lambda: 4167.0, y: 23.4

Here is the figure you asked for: 2.5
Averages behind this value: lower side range 22.7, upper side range 23.1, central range 21.4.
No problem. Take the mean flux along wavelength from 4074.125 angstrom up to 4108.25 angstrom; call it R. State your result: 21.1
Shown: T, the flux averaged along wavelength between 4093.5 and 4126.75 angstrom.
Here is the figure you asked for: 21.2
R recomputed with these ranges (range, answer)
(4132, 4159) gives 23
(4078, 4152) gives 22.1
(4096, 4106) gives 17.8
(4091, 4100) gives 21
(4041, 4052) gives 22.9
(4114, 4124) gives 22.8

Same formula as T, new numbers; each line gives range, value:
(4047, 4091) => 22.7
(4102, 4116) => 20.8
